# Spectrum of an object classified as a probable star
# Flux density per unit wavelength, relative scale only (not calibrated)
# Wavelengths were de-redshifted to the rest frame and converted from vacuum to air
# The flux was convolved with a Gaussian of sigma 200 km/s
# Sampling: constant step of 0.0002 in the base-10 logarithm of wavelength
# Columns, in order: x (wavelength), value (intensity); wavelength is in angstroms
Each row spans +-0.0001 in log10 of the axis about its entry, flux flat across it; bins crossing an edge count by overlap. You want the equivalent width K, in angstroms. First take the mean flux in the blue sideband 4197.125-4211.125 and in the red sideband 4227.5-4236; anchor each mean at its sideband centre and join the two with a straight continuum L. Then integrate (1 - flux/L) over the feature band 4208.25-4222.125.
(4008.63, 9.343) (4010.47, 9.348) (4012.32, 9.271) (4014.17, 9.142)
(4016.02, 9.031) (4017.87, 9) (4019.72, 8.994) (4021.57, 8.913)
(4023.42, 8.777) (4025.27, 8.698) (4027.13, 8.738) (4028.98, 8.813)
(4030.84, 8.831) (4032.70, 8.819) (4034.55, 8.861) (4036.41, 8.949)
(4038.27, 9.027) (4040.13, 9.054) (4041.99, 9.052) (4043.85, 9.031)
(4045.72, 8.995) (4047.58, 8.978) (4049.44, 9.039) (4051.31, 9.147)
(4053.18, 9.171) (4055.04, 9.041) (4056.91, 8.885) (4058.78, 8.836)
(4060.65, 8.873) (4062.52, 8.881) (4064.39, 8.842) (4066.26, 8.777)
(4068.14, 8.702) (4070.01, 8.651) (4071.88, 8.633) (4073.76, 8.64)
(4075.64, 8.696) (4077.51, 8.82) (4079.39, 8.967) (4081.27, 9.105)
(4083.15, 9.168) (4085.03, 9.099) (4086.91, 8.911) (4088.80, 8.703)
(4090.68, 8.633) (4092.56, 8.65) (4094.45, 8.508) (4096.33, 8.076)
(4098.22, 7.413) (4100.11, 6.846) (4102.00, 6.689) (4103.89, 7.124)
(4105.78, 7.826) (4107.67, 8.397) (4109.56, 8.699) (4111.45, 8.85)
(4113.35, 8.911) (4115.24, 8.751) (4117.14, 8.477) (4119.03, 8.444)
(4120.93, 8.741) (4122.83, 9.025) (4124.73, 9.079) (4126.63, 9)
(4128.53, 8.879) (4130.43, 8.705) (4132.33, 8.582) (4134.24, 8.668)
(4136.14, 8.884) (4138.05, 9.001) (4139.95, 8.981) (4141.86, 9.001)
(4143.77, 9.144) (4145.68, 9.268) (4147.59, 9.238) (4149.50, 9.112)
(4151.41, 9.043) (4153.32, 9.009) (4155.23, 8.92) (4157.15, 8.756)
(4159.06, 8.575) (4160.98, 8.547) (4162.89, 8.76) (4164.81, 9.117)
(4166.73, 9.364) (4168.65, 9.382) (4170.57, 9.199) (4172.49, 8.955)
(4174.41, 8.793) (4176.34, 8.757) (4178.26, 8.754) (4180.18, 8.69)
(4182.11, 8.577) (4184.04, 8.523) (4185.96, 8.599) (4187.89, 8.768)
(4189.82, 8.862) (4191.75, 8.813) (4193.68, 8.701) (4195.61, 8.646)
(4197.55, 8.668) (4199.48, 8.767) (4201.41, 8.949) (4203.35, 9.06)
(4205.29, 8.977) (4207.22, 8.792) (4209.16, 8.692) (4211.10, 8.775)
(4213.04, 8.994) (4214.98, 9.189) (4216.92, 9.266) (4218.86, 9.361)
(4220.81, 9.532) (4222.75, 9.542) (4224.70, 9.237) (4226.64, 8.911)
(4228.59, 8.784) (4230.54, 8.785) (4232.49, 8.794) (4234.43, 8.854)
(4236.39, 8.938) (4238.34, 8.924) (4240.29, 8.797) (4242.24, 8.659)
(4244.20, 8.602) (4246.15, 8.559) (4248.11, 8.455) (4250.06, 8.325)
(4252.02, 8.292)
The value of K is -0.5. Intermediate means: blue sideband 8.85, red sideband 8.81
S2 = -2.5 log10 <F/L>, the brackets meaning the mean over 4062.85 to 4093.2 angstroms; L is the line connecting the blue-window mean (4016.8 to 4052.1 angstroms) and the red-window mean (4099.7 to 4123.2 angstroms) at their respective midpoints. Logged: -0.036 mag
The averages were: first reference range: 8.93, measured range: 8.82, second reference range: 8.23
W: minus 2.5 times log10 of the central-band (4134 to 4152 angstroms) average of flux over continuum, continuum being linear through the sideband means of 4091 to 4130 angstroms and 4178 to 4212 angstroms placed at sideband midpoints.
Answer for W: -0.07 mag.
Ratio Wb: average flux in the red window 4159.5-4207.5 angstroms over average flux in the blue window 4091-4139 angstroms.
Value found 1.1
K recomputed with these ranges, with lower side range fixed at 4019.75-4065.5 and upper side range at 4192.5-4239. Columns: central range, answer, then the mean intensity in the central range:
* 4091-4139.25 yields 2.84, 8.42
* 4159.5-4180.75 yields 0.05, 8.93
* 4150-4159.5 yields 0.07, 8.89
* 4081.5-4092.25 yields 0.04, 8.9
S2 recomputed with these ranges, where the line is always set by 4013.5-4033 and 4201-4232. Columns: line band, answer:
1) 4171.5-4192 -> 0.035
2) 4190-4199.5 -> 0.037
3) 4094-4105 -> 0.206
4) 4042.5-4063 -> -0.010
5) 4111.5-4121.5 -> 0.035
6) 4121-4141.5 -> 0.012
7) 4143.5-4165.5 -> 0.005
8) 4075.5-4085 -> -0.007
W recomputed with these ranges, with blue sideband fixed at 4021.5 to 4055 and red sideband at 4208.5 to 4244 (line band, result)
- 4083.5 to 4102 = 0.09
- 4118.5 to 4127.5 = 0.01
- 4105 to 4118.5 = 0.05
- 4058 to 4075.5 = 0.02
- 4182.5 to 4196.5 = 0.04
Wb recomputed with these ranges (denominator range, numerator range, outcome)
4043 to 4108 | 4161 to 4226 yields 1.04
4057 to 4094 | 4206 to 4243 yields 1.02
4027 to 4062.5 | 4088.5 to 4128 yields 0.93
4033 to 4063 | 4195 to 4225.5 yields 1.00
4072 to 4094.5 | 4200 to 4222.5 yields 1.03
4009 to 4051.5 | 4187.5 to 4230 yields 1.00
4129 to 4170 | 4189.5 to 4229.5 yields 1.00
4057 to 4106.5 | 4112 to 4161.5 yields 1.05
